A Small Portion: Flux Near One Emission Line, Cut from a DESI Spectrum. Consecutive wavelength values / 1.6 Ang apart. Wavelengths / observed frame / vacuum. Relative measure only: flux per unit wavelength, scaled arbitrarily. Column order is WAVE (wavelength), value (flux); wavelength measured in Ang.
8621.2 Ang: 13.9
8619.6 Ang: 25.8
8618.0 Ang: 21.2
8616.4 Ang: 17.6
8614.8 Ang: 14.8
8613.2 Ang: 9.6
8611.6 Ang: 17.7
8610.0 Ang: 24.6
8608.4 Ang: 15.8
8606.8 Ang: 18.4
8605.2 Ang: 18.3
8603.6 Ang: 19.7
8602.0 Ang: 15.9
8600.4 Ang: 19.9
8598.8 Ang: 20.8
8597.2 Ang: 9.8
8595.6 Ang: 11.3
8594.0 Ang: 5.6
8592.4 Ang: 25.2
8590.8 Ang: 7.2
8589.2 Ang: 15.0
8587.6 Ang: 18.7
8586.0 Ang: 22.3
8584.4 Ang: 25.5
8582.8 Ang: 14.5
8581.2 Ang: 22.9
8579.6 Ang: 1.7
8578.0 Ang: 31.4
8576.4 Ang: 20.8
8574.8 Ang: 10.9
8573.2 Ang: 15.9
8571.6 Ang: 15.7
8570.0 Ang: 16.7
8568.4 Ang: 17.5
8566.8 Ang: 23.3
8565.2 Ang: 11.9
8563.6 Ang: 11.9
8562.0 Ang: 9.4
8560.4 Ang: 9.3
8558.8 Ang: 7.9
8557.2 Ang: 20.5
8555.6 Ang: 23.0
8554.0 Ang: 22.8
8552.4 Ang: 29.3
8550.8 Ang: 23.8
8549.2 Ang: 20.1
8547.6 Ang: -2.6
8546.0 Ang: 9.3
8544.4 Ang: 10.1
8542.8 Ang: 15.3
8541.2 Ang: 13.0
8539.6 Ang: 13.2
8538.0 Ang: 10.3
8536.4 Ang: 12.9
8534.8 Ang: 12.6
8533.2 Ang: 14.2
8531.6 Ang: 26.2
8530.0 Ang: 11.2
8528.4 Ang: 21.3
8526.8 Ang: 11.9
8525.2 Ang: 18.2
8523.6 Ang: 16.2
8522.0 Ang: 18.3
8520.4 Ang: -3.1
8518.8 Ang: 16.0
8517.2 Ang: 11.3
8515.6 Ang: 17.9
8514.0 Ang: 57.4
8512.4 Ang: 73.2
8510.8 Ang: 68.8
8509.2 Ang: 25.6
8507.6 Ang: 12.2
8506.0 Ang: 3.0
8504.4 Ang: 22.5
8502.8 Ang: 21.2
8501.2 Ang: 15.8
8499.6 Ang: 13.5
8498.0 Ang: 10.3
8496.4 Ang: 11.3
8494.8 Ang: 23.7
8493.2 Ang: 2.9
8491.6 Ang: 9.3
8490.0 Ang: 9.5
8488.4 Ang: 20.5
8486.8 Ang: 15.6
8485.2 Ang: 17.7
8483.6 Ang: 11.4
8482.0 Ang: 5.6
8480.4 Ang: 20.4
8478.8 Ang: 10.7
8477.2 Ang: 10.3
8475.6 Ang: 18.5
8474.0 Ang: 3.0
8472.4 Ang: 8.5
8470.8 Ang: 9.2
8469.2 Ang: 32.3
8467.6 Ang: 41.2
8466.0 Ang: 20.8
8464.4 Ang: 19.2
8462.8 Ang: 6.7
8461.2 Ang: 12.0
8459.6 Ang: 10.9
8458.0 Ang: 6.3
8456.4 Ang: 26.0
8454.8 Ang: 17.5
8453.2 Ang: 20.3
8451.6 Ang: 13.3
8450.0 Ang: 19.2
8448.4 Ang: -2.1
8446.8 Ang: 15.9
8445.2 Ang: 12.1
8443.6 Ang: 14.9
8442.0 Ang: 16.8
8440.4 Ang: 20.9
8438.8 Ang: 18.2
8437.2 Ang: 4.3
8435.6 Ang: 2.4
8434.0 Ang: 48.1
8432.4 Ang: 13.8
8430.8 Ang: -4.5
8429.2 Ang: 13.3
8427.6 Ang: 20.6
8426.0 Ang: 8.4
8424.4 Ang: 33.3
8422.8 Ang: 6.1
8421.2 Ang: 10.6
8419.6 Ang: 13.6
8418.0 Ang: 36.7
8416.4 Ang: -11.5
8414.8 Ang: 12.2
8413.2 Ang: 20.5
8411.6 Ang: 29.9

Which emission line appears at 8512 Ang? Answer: H-gamma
